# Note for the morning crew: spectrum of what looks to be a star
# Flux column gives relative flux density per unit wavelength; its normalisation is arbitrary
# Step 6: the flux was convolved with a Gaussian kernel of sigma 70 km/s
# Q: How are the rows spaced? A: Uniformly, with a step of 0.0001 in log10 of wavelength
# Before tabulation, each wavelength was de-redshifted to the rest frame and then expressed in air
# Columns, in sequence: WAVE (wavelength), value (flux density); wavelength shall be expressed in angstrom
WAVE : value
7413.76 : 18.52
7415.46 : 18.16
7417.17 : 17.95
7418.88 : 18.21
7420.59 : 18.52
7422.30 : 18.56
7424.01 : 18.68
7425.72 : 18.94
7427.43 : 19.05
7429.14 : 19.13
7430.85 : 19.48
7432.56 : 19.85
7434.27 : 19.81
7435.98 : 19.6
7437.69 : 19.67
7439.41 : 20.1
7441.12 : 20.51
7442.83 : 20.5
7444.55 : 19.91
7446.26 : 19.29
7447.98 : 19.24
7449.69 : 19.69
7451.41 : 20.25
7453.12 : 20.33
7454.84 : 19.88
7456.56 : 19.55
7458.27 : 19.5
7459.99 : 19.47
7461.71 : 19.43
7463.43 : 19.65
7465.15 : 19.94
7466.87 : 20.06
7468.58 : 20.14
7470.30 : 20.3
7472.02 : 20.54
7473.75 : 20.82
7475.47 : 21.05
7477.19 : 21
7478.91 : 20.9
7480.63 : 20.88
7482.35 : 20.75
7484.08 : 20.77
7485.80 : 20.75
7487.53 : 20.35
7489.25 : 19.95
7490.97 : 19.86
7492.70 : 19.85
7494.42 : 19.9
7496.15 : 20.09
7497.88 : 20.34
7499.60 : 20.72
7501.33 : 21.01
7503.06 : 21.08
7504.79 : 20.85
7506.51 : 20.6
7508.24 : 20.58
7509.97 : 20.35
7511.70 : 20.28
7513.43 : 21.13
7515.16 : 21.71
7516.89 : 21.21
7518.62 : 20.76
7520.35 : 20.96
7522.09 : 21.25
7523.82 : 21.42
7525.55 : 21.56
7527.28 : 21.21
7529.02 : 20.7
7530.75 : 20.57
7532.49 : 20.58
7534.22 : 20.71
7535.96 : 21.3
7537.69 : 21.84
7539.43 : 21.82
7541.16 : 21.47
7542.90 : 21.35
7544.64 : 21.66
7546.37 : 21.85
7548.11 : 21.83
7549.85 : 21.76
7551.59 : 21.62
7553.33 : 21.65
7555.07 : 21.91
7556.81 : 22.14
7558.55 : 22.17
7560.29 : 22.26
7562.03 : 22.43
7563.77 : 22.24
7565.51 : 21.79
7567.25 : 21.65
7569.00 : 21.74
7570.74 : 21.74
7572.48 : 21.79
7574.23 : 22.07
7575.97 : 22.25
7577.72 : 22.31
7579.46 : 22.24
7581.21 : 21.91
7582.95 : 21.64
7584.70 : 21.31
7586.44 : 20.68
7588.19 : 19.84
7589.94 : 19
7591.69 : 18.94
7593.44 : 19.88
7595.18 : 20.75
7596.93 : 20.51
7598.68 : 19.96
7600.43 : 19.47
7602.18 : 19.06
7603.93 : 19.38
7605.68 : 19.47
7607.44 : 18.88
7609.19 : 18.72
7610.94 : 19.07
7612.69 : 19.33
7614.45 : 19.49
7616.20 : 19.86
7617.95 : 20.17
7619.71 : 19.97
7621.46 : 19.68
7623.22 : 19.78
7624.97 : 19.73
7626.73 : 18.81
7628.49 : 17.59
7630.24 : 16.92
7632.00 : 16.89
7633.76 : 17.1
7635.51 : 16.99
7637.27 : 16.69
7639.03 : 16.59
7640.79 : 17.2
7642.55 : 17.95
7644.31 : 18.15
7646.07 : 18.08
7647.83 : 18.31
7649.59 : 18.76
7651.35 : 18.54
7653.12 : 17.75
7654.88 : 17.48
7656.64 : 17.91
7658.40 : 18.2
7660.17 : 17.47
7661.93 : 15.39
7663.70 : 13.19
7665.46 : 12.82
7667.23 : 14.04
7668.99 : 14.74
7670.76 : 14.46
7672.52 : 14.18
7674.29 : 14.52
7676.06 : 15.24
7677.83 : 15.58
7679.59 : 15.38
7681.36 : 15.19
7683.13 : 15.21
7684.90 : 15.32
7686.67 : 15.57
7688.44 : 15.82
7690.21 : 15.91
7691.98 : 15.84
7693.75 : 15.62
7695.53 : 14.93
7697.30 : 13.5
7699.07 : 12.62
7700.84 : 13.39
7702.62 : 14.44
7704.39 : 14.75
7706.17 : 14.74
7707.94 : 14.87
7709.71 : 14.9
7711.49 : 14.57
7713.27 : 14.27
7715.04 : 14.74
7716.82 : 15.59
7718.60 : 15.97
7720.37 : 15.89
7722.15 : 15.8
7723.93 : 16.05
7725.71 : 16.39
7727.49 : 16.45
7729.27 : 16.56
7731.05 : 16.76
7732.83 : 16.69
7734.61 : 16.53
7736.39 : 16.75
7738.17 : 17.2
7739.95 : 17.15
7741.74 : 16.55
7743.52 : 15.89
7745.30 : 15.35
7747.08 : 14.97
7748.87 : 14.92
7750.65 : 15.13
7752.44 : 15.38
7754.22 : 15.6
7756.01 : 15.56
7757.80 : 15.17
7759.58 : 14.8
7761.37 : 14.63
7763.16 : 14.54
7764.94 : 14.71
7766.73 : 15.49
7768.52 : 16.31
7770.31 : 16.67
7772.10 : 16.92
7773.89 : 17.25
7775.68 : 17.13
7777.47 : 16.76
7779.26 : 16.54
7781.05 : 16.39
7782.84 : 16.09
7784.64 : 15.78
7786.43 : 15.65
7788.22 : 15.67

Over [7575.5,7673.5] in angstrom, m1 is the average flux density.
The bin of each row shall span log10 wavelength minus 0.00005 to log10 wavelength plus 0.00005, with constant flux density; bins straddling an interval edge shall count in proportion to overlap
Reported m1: 18.5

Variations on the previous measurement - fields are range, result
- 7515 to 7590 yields 21.5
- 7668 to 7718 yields 14.9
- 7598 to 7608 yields 19.4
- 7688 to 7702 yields 14.7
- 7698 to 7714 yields 14.3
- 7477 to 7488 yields 20.8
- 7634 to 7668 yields 16.9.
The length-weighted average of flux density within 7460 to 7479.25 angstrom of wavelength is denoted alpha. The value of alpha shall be 20.3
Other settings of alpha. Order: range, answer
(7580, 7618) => 19.9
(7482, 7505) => 20.4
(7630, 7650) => 17.5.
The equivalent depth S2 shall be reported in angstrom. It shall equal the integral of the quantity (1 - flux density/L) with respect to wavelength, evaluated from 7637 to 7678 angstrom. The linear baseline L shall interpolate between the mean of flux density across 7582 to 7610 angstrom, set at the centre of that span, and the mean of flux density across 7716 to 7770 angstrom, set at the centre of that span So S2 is 4.1 angstrom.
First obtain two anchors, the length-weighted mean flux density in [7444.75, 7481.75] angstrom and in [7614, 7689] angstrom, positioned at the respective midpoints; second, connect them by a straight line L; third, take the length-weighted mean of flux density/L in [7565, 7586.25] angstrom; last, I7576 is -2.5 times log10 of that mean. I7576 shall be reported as -0.20 mag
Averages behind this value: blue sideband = 20.1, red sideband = 16.9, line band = 21.8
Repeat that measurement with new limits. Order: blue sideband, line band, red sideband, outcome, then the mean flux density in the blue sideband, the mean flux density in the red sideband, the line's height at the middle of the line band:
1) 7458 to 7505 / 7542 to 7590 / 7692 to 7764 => -0.16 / 20.4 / 15.4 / 18.7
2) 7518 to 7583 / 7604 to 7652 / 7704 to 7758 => 0.04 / 21.6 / 15.7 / 19.1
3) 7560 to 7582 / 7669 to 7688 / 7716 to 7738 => 0.20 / 22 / 16.3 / 18.1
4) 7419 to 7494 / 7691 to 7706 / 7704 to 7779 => 0.14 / 19.9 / 15.8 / 16.4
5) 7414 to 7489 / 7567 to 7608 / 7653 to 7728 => -0.20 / 19.8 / 15.2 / 17.2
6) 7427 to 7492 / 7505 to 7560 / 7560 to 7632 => -0.06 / 20.1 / 20.3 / 20.2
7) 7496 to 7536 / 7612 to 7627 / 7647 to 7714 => -0.13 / 20.9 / 15.4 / 17.4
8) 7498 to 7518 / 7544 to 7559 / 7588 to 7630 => -0.08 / 20.9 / 19.4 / 20.2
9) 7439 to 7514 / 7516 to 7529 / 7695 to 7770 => -0.09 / 20.3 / 15.4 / 19.4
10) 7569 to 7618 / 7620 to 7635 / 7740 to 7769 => 0.06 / 20.4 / 15.4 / 19.3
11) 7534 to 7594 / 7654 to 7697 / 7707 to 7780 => 0.17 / 21.5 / 15.8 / 18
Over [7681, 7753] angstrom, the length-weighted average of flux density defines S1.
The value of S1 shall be 15.5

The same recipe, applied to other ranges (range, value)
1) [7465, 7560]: 21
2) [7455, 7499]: 20.2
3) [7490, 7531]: 20.8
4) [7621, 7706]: 16.2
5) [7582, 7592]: 20.3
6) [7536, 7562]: 21.8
